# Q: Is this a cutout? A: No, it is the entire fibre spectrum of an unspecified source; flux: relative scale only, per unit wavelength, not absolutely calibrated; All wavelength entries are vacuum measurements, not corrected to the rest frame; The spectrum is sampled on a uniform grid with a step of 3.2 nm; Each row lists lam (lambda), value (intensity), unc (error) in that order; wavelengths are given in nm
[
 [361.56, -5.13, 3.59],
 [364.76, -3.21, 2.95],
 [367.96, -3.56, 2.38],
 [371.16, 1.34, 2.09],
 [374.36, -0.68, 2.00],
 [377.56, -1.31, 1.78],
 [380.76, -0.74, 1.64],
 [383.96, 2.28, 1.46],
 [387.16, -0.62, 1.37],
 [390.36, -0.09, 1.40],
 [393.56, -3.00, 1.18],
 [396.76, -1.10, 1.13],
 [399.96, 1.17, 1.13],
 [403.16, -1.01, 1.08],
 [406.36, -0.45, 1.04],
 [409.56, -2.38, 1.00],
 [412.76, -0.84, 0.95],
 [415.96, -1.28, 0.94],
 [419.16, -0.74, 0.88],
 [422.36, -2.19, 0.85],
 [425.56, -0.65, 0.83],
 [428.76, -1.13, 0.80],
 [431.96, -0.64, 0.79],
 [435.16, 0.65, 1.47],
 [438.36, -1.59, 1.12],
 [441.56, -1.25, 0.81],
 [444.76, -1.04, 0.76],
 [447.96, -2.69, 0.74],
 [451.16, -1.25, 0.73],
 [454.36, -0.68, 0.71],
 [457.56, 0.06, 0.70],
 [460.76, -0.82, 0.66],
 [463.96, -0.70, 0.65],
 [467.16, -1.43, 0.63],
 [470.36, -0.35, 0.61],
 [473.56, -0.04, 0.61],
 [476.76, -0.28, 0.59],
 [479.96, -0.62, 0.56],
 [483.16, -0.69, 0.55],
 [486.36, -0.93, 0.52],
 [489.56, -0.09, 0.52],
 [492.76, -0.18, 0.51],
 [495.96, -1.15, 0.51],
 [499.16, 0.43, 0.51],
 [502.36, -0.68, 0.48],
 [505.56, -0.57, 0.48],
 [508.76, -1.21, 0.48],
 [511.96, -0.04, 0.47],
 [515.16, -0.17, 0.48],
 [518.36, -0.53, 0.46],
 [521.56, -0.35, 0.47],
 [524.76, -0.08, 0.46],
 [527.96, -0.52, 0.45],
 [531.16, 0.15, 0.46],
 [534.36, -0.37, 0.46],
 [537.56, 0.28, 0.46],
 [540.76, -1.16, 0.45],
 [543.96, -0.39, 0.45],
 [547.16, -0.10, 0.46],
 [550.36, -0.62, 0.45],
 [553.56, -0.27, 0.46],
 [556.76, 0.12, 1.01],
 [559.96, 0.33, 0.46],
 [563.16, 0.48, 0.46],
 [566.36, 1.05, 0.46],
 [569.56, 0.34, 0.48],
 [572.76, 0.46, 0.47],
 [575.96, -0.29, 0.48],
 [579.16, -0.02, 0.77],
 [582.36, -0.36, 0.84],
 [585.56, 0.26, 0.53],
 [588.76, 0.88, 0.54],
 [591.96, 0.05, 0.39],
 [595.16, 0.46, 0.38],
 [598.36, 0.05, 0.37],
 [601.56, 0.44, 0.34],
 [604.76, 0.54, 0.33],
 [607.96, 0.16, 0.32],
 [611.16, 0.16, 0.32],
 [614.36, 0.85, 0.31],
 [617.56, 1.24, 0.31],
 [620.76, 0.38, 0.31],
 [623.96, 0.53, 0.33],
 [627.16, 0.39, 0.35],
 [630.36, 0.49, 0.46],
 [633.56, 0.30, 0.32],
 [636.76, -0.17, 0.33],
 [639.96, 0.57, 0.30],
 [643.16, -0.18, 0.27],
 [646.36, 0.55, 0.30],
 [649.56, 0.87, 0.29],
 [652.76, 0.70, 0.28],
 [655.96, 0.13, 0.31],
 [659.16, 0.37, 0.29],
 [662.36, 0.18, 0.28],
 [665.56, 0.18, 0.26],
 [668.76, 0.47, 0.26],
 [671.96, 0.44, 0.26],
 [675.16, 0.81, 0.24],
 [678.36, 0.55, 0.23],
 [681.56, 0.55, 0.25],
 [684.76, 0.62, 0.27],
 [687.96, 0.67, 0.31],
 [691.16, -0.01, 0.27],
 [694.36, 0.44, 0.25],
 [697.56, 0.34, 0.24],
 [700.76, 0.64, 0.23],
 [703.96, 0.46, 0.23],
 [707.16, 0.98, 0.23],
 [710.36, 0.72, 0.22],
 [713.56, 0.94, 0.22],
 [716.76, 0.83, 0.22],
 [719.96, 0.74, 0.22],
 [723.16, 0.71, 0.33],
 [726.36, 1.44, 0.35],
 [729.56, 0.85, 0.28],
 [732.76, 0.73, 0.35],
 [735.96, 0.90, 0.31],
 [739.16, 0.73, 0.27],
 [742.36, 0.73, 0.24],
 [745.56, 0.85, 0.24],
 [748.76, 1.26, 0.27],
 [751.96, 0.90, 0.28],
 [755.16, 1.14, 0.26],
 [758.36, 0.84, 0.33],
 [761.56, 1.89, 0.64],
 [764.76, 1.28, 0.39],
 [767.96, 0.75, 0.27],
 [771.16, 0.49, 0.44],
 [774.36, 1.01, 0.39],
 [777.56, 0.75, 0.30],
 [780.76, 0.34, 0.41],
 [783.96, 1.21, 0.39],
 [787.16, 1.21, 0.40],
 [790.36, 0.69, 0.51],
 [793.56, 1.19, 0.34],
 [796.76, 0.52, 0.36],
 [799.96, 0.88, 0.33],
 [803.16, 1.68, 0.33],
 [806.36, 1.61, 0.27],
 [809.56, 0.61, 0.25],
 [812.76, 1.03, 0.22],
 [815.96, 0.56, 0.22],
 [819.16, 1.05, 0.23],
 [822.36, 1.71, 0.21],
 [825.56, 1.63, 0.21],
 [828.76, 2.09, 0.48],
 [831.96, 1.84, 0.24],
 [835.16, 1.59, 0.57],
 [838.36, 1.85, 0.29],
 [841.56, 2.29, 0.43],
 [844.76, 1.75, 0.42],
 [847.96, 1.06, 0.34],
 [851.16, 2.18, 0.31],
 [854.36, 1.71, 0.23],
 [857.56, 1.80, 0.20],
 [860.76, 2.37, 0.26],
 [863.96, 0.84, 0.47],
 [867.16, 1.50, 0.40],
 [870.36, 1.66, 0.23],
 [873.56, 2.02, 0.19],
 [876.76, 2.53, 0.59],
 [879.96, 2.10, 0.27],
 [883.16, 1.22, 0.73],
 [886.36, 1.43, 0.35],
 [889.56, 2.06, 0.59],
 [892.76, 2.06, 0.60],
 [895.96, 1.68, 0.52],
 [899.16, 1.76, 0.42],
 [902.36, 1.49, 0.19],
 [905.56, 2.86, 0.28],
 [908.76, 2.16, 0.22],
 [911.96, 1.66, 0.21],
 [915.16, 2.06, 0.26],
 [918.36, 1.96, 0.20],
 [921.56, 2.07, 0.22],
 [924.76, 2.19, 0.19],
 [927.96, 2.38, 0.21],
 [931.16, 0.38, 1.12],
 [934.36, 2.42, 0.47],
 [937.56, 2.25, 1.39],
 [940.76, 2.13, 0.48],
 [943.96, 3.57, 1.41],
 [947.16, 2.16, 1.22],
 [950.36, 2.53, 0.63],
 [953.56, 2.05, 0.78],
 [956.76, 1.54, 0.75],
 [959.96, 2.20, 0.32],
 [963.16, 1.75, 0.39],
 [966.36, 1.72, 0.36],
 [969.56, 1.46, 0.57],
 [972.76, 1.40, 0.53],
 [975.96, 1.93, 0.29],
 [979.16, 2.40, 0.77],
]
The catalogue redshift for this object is 1.06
